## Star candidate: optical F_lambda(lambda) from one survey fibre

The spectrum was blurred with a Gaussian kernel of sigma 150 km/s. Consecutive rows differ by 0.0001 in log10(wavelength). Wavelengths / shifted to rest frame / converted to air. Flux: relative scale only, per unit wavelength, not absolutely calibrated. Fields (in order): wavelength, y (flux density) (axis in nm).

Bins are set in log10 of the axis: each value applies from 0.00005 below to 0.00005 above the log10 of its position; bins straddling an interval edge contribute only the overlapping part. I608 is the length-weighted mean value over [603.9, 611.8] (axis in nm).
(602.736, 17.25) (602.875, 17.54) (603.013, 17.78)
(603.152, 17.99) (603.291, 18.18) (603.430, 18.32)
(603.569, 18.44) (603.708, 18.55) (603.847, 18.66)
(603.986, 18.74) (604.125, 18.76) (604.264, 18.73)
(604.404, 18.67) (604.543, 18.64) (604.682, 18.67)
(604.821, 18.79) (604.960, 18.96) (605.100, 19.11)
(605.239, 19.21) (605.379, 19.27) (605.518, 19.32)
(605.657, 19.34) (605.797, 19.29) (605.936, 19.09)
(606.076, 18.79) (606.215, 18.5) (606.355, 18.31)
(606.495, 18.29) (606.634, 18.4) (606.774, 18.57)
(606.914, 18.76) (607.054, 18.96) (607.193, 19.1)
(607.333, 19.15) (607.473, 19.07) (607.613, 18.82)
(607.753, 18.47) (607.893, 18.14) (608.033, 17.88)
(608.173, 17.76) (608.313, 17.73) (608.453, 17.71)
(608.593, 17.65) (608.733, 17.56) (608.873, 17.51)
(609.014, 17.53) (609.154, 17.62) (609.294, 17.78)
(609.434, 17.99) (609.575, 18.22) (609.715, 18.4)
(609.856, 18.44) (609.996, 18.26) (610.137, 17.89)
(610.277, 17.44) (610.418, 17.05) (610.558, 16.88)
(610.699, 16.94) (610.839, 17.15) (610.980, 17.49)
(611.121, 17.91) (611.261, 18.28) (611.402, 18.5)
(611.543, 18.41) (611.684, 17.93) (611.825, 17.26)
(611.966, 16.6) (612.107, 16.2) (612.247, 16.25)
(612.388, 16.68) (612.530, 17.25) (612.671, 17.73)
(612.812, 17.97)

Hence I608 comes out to 18.3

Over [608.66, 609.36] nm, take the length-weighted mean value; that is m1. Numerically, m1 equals 17.6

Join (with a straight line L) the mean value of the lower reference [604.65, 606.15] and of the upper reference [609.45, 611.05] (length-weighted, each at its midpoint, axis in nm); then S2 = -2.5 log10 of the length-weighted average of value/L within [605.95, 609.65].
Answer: 0.01 mag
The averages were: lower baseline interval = 19.1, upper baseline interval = 17.7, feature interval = 18.3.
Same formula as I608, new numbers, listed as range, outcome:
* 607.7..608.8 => 17.9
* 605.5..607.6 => 18.9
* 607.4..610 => 18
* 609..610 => 18.1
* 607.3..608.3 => 18.4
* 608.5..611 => 17.7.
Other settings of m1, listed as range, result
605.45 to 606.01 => 19.3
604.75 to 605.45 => 19.1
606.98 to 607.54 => 19.1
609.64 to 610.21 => 18.2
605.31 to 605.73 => 19.3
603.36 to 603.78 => 18.4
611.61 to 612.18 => 17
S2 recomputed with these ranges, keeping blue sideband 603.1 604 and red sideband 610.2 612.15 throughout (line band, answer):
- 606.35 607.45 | -0.044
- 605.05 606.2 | -0.059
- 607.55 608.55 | -0.013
